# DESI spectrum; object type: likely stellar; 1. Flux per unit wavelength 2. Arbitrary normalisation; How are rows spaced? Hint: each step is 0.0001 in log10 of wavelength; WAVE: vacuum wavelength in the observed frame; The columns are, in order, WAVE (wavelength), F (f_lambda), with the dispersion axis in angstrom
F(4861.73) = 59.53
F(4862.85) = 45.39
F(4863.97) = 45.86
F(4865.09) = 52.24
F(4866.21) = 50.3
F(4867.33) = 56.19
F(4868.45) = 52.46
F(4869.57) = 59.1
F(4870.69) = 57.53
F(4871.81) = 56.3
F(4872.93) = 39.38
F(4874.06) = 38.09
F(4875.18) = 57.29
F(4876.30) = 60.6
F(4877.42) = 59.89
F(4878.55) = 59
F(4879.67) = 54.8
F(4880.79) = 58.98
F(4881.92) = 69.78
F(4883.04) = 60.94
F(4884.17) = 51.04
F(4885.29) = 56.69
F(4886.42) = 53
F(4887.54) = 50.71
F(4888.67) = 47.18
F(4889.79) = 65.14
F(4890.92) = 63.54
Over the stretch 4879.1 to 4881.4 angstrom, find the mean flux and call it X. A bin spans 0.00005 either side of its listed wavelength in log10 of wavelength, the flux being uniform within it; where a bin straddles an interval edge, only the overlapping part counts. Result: 57.2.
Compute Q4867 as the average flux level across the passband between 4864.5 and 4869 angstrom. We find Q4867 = 52.8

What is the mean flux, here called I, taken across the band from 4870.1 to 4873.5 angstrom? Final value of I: 51.1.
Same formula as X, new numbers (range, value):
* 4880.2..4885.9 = 59.4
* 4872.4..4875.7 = 44.7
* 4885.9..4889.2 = 50.3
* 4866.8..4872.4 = 56.3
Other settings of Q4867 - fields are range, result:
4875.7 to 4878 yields 60.2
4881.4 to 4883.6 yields 65.4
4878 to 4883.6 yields 60.8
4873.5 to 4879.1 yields 55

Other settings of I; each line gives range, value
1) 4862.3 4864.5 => 45.6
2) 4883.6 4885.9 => 53.7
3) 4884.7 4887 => 54.9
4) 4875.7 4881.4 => 58.7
